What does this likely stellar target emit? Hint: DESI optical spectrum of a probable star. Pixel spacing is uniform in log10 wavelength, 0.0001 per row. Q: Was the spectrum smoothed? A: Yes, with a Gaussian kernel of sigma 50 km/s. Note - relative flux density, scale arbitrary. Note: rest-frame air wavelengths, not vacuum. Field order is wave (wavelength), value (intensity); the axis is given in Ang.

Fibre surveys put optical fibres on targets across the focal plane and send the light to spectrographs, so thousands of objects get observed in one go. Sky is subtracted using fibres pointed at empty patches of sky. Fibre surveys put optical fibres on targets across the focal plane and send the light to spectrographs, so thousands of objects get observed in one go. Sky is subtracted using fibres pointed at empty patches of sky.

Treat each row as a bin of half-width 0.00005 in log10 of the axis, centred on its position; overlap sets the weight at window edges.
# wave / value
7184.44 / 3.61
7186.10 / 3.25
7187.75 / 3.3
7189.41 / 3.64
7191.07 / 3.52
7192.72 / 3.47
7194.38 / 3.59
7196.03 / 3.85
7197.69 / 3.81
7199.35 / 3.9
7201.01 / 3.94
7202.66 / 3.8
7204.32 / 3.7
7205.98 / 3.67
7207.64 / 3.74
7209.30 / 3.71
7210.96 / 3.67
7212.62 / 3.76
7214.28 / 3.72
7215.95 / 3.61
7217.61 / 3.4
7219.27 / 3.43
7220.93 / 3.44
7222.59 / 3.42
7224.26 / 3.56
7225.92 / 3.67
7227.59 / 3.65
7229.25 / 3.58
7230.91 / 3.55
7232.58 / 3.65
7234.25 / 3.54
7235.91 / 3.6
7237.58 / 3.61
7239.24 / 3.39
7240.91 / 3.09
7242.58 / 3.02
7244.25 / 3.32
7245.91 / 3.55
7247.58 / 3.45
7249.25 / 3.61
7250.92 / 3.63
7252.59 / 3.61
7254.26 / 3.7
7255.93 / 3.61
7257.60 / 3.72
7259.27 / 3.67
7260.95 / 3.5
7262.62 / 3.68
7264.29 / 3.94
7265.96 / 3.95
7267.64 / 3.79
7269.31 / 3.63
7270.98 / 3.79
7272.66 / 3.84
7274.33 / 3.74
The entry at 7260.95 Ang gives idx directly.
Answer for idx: 3.5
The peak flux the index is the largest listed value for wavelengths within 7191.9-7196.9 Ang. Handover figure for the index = 3.85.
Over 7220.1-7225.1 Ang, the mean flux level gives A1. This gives 3.47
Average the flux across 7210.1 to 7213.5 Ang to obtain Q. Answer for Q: 3.72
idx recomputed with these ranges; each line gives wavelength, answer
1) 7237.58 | 3.61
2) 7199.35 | 3.9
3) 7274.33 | 3.74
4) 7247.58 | 3.45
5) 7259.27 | 3.67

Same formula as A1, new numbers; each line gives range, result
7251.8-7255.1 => 3.66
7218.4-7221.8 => 3.44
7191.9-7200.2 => 3.72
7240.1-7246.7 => 3.25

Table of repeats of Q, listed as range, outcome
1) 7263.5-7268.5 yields 3.89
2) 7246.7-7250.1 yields 3.53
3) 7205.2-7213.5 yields 3.71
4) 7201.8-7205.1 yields 3.76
